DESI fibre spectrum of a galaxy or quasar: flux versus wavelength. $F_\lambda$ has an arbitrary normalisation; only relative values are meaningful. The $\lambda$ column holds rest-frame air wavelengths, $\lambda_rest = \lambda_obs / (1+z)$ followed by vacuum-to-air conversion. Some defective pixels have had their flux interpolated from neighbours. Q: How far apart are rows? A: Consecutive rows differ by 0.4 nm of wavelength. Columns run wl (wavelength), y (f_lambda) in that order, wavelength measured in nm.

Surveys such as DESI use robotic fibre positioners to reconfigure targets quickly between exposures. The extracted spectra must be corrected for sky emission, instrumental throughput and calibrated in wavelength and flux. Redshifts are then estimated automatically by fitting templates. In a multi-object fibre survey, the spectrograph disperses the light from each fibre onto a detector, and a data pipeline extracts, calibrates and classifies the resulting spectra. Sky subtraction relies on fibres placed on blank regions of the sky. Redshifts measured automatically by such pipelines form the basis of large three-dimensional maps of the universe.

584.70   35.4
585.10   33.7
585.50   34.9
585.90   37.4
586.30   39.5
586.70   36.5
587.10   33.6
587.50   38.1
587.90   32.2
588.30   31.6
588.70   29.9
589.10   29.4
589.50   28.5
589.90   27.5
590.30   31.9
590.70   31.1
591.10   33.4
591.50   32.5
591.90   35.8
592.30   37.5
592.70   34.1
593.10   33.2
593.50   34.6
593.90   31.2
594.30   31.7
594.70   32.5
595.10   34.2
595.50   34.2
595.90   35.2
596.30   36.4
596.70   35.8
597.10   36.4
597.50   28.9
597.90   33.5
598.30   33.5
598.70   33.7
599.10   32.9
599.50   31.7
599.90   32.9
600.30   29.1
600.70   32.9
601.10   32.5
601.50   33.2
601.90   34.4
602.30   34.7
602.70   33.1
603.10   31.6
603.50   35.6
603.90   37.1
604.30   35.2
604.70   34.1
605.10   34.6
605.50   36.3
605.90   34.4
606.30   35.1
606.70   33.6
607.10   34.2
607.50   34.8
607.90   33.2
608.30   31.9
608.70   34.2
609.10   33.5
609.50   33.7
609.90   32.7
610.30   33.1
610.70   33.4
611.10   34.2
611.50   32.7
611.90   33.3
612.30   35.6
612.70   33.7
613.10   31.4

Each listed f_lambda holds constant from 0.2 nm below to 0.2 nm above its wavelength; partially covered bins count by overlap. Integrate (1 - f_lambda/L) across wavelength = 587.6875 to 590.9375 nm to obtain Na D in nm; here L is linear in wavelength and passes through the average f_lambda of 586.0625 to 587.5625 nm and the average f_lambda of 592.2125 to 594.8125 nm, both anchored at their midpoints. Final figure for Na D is 0.48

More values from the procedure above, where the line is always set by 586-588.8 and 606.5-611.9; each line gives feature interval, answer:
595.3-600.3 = 0.084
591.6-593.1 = -0.034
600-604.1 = 0.058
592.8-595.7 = 0.104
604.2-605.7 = -0.059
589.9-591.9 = 0.141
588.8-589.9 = 0.186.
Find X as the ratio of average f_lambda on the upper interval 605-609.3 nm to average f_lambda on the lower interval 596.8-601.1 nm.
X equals 1.05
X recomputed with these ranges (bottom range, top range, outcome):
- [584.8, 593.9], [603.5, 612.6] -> 1.02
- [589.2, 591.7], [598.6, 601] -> 1.05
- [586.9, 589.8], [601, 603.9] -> 1.07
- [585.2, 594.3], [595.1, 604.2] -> 1.01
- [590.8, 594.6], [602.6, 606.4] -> 1.03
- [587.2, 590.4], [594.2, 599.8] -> 1.08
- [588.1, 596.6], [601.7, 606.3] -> 1.06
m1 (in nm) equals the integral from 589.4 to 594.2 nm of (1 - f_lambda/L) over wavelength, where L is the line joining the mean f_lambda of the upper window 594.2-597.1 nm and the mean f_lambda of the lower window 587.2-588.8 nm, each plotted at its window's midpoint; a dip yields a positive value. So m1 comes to 0.17 nm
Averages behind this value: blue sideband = 33.2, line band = 32.7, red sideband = 34.5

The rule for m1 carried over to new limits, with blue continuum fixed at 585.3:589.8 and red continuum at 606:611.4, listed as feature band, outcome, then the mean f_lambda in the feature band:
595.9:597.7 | -0.044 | 34.5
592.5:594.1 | 0.018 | 33.3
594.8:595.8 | -0.014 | 34.1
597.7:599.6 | 0.029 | 33.1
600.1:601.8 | 0.080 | 32.1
